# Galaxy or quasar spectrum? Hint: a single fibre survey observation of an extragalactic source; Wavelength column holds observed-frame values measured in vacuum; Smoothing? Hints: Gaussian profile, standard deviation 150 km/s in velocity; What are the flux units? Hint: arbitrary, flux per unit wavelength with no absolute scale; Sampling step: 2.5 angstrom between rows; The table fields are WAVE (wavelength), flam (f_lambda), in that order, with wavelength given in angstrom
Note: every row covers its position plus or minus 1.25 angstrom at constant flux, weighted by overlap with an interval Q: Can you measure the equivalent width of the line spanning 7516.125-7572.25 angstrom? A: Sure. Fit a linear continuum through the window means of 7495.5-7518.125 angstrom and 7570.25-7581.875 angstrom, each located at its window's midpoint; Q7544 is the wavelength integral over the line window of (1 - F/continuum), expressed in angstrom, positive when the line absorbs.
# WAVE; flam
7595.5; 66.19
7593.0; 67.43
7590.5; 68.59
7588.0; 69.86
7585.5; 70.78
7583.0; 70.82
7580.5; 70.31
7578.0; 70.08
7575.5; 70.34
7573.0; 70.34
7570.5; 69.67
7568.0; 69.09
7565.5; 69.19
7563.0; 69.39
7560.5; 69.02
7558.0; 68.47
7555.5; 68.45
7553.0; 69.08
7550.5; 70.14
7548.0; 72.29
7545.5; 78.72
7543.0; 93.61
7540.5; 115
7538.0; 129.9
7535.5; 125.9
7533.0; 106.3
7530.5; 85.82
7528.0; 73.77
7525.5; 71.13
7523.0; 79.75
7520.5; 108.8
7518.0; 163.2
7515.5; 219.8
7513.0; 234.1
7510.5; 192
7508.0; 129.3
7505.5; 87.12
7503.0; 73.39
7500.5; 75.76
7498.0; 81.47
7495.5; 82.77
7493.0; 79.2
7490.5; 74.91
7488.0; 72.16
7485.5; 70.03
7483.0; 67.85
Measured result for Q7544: 6.64 angstrom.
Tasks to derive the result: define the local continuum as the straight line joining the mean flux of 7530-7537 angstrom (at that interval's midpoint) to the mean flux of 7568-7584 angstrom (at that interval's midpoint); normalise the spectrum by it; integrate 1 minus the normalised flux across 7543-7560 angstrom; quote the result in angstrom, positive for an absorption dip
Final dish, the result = 3.7 angstrom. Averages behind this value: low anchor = 109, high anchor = 70.2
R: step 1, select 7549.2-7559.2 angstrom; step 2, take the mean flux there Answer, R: 69.1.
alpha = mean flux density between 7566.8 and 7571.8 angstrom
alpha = 69.4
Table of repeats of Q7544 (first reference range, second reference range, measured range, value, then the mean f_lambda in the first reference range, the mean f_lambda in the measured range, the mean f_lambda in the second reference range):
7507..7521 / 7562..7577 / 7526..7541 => 3.7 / 179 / 104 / 69.7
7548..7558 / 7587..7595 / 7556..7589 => -0.4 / 69.5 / 69.8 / 68.4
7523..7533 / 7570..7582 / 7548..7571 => 1.4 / 80.9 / 69.3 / 70.2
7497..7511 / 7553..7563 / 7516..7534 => -2.7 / 102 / 103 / 68.8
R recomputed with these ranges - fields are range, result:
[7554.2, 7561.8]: 68.7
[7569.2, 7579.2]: 70.1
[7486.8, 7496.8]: 77.3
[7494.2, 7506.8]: 80.3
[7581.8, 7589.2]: 70.5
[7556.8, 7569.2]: 69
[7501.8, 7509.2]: 96.5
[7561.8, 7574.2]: 69.5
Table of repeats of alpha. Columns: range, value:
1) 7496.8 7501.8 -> 78.5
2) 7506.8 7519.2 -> 188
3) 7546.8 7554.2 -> 70.5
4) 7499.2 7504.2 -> 74.7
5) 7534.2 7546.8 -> 108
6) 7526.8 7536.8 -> 98.2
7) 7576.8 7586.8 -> 70.5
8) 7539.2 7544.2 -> 105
